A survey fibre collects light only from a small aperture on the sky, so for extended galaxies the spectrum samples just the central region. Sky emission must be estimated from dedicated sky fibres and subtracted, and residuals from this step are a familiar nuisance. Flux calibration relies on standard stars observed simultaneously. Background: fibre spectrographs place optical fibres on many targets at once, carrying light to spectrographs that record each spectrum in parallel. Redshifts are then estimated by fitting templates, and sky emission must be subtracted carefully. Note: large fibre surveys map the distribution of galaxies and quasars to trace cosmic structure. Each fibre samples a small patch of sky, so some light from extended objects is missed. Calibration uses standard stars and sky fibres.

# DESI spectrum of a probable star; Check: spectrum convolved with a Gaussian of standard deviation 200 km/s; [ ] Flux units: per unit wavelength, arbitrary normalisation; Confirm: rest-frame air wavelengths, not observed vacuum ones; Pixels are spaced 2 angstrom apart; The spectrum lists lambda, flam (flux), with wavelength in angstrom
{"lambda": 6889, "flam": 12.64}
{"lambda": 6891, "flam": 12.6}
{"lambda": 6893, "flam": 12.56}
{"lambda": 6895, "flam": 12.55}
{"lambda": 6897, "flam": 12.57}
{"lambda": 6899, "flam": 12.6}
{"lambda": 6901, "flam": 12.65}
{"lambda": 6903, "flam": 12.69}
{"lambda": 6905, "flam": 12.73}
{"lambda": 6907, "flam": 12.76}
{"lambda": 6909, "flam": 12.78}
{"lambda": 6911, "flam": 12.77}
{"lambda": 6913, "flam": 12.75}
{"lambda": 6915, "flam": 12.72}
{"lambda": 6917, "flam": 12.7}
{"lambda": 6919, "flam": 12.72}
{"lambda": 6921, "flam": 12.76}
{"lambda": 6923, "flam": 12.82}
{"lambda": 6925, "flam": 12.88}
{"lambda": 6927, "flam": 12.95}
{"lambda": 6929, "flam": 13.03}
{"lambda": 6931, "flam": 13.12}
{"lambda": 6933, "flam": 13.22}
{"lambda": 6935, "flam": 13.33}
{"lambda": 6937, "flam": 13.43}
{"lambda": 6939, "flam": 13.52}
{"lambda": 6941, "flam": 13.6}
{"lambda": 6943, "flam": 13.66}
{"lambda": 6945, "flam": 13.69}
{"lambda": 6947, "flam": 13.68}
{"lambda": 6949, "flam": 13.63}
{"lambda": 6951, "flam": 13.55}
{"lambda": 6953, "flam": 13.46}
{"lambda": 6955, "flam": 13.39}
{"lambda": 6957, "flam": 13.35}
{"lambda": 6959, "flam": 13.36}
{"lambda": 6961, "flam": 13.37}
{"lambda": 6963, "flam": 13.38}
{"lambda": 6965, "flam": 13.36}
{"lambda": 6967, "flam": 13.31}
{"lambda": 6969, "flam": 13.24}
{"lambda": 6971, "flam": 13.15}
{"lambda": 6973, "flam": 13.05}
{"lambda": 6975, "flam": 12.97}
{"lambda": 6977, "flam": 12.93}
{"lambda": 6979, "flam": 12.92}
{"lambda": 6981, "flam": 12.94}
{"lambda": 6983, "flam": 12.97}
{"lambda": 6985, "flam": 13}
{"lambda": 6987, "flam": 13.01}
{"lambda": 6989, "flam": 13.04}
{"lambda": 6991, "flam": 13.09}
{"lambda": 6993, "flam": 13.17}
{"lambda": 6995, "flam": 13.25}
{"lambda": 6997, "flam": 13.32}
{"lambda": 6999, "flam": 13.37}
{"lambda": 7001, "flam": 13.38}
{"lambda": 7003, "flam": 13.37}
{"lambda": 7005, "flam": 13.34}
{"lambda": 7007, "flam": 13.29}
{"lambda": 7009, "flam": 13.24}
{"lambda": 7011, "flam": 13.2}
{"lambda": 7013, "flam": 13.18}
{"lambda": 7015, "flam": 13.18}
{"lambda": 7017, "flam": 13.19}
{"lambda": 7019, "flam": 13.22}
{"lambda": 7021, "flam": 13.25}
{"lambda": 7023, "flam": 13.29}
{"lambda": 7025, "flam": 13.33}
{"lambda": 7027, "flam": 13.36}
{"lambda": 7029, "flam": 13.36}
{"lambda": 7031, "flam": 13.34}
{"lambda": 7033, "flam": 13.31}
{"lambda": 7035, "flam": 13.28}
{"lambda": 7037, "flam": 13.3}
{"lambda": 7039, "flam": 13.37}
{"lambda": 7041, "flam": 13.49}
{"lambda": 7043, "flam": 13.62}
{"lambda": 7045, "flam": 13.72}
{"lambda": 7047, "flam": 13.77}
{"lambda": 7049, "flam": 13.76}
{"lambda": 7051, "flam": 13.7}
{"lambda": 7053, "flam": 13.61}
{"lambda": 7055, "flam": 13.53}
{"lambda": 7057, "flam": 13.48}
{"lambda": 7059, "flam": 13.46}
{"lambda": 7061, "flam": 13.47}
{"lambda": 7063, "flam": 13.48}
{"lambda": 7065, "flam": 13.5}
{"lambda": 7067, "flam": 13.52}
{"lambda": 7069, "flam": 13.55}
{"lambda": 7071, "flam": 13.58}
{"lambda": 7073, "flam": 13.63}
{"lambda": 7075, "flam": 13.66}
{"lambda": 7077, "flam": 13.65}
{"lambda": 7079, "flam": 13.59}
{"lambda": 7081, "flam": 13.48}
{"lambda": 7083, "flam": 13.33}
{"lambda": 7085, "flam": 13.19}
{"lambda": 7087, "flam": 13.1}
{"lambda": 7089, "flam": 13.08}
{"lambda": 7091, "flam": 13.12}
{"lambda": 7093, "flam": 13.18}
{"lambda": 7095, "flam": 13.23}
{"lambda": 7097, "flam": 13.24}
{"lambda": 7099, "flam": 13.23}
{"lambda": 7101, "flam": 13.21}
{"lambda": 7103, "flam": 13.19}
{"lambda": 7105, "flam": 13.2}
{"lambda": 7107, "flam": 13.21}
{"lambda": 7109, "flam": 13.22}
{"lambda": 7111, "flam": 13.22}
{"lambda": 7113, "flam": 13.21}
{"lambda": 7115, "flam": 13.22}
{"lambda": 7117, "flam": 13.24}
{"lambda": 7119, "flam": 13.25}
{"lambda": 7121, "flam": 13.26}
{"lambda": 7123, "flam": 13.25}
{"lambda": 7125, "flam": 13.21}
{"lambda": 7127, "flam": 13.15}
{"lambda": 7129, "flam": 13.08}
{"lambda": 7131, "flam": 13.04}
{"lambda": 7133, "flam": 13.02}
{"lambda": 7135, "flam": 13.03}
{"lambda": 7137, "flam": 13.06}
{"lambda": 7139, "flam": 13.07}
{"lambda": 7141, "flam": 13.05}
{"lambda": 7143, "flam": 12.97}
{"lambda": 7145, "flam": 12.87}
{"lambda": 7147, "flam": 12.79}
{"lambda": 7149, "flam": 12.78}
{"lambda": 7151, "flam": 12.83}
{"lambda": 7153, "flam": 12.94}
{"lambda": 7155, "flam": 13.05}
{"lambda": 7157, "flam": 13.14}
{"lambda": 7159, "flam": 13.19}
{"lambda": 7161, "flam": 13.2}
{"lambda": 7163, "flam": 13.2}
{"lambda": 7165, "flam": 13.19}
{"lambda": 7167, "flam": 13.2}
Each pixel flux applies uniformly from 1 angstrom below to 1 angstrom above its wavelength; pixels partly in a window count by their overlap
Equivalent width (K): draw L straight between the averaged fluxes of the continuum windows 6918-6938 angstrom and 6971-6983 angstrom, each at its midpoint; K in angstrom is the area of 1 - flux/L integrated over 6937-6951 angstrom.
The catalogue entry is -0.6 angstrom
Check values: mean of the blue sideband 13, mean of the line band 13.6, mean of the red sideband 13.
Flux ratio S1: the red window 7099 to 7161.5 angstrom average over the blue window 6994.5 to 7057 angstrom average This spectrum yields 0.98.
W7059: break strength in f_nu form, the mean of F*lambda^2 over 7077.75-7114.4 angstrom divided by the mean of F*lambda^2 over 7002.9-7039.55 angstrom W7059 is 1.0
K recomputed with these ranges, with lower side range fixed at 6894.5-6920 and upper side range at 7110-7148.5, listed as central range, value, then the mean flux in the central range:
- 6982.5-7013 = -0.82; 13.2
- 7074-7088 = -0.45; 13.4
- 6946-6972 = -1.25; 13.4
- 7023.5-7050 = -1.08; 13.5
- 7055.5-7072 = -0.67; 13.5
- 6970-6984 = -0.18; 13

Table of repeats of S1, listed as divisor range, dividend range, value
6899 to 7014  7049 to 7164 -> 1.01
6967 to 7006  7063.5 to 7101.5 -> 1.02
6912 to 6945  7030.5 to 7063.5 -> 1.03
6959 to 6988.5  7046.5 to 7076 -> 1.03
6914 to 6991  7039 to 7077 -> 1.03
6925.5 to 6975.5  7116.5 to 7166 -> 0.98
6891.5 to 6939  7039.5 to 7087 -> 1.05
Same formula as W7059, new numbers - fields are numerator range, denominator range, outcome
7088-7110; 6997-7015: 1.02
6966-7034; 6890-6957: 1.03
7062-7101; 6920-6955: 1.05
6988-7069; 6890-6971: 1.05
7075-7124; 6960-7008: 1.04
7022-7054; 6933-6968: 1.03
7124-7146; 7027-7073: 0.99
